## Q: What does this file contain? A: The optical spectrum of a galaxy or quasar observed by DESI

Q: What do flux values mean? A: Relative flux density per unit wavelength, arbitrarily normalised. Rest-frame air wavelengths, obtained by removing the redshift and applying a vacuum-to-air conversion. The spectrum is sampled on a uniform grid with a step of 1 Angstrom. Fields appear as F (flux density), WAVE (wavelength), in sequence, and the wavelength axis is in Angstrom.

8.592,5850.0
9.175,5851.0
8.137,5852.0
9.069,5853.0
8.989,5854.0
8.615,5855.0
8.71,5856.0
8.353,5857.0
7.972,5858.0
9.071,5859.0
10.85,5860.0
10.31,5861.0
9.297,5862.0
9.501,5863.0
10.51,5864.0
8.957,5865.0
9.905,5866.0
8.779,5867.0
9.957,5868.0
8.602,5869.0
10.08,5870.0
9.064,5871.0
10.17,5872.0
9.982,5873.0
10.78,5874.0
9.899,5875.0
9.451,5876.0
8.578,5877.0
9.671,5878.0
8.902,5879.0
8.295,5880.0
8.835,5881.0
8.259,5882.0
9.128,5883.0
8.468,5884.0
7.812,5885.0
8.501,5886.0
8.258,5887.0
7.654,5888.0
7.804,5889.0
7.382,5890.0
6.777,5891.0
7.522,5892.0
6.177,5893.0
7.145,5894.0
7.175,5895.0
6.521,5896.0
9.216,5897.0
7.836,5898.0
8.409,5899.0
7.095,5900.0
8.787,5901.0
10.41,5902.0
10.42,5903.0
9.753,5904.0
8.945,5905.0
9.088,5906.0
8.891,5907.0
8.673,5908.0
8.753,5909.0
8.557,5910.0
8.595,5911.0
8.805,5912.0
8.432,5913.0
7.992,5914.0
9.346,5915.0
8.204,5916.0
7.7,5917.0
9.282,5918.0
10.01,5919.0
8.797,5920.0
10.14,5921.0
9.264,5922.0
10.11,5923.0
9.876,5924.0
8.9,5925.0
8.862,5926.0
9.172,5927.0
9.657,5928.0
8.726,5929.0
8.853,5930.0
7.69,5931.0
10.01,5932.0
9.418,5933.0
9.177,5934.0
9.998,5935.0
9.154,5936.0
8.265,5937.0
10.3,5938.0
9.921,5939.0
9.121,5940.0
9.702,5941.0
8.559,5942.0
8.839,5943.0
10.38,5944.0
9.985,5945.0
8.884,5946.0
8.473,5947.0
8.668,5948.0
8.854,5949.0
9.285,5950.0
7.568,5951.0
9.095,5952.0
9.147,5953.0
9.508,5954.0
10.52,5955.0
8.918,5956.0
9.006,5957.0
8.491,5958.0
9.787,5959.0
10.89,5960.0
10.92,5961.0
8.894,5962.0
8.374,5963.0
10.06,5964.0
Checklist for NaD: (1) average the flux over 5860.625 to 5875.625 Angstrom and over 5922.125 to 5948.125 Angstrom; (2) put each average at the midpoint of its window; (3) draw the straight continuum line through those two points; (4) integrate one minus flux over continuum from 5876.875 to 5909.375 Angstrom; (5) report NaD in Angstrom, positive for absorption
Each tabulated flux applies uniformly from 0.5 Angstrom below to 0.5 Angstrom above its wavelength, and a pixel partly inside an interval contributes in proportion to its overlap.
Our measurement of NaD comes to 4.1 Angstrom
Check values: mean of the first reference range 9.71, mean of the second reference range 9.27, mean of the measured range 8.33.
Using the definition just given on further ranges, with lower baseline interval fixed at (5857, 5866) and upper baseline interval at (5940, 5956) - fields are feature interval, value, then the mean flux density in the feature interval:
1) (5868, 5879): -0.2 Angstrom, 9.61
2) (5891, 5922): 2.6 Angstrom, 8.54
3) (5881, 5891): 1.4 Angstrom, 8.11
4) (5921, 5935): 0.0 Angstrom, 9.27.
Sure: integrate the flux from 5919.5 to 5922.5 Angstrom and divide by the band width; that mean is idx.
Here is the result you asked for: 9.4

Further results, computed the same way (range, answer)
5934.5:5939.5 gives 9.53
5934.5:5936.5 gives 9.58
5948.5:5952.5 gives 8.7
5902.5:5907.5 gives 9.42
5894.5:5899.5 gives 7.83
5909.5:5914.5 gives 8.48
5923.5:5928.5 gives 9.29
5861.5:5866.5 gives 9.63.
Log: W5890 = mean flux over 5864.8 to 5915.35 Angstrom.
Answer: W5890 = 8.67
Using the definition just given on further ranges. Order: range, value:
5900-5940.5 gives 9.13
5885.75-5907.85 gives 8.18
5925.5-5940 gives 9.23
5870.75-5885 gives 9.2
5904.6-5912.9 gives 8.77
